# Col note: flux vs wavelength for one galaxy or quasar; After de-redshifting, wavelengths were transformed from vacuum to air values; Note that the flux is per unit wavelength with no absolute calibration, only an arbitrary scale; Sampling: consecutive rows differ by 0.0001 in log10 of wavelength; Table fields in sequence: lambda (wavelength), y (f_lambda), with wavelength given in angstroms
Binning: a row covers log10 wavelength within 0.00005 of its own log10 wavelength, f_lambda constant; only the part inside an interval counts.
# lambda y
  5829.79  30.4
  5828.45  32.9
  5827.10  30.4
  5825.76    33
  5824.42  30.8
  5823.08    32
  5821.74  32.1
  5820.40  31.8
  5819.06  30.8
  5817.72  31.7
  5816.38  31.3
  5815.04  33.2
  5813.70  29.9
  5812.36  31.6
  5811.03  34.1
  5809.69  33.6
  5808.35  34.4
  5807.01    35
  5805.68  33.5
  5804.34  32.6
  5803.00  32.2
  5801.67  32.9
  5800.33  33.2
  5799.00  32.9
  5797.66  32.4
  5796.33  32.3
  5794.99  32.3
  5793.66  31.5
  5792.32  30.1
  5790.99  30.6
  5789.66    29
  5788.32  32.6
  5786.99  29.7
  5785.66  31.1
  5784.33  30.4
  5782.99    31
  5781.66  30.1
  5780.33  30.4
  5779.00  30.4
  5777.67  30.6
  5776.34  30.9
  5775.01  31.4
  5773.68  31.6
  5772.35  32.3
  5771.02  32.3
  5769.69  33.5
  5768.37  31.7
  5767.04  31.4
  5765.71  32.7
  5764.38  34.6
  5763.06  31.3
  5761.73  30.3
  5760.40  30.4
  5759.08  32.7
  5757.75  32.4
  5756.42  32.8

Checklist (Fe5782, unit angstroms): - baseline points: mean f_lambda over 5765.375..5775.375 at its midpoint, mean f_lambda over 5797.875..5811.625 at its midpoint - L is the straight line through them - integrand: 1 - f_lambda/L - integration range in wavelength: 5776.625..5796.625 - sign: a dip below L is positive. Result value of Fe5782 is 1.18 angstroms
